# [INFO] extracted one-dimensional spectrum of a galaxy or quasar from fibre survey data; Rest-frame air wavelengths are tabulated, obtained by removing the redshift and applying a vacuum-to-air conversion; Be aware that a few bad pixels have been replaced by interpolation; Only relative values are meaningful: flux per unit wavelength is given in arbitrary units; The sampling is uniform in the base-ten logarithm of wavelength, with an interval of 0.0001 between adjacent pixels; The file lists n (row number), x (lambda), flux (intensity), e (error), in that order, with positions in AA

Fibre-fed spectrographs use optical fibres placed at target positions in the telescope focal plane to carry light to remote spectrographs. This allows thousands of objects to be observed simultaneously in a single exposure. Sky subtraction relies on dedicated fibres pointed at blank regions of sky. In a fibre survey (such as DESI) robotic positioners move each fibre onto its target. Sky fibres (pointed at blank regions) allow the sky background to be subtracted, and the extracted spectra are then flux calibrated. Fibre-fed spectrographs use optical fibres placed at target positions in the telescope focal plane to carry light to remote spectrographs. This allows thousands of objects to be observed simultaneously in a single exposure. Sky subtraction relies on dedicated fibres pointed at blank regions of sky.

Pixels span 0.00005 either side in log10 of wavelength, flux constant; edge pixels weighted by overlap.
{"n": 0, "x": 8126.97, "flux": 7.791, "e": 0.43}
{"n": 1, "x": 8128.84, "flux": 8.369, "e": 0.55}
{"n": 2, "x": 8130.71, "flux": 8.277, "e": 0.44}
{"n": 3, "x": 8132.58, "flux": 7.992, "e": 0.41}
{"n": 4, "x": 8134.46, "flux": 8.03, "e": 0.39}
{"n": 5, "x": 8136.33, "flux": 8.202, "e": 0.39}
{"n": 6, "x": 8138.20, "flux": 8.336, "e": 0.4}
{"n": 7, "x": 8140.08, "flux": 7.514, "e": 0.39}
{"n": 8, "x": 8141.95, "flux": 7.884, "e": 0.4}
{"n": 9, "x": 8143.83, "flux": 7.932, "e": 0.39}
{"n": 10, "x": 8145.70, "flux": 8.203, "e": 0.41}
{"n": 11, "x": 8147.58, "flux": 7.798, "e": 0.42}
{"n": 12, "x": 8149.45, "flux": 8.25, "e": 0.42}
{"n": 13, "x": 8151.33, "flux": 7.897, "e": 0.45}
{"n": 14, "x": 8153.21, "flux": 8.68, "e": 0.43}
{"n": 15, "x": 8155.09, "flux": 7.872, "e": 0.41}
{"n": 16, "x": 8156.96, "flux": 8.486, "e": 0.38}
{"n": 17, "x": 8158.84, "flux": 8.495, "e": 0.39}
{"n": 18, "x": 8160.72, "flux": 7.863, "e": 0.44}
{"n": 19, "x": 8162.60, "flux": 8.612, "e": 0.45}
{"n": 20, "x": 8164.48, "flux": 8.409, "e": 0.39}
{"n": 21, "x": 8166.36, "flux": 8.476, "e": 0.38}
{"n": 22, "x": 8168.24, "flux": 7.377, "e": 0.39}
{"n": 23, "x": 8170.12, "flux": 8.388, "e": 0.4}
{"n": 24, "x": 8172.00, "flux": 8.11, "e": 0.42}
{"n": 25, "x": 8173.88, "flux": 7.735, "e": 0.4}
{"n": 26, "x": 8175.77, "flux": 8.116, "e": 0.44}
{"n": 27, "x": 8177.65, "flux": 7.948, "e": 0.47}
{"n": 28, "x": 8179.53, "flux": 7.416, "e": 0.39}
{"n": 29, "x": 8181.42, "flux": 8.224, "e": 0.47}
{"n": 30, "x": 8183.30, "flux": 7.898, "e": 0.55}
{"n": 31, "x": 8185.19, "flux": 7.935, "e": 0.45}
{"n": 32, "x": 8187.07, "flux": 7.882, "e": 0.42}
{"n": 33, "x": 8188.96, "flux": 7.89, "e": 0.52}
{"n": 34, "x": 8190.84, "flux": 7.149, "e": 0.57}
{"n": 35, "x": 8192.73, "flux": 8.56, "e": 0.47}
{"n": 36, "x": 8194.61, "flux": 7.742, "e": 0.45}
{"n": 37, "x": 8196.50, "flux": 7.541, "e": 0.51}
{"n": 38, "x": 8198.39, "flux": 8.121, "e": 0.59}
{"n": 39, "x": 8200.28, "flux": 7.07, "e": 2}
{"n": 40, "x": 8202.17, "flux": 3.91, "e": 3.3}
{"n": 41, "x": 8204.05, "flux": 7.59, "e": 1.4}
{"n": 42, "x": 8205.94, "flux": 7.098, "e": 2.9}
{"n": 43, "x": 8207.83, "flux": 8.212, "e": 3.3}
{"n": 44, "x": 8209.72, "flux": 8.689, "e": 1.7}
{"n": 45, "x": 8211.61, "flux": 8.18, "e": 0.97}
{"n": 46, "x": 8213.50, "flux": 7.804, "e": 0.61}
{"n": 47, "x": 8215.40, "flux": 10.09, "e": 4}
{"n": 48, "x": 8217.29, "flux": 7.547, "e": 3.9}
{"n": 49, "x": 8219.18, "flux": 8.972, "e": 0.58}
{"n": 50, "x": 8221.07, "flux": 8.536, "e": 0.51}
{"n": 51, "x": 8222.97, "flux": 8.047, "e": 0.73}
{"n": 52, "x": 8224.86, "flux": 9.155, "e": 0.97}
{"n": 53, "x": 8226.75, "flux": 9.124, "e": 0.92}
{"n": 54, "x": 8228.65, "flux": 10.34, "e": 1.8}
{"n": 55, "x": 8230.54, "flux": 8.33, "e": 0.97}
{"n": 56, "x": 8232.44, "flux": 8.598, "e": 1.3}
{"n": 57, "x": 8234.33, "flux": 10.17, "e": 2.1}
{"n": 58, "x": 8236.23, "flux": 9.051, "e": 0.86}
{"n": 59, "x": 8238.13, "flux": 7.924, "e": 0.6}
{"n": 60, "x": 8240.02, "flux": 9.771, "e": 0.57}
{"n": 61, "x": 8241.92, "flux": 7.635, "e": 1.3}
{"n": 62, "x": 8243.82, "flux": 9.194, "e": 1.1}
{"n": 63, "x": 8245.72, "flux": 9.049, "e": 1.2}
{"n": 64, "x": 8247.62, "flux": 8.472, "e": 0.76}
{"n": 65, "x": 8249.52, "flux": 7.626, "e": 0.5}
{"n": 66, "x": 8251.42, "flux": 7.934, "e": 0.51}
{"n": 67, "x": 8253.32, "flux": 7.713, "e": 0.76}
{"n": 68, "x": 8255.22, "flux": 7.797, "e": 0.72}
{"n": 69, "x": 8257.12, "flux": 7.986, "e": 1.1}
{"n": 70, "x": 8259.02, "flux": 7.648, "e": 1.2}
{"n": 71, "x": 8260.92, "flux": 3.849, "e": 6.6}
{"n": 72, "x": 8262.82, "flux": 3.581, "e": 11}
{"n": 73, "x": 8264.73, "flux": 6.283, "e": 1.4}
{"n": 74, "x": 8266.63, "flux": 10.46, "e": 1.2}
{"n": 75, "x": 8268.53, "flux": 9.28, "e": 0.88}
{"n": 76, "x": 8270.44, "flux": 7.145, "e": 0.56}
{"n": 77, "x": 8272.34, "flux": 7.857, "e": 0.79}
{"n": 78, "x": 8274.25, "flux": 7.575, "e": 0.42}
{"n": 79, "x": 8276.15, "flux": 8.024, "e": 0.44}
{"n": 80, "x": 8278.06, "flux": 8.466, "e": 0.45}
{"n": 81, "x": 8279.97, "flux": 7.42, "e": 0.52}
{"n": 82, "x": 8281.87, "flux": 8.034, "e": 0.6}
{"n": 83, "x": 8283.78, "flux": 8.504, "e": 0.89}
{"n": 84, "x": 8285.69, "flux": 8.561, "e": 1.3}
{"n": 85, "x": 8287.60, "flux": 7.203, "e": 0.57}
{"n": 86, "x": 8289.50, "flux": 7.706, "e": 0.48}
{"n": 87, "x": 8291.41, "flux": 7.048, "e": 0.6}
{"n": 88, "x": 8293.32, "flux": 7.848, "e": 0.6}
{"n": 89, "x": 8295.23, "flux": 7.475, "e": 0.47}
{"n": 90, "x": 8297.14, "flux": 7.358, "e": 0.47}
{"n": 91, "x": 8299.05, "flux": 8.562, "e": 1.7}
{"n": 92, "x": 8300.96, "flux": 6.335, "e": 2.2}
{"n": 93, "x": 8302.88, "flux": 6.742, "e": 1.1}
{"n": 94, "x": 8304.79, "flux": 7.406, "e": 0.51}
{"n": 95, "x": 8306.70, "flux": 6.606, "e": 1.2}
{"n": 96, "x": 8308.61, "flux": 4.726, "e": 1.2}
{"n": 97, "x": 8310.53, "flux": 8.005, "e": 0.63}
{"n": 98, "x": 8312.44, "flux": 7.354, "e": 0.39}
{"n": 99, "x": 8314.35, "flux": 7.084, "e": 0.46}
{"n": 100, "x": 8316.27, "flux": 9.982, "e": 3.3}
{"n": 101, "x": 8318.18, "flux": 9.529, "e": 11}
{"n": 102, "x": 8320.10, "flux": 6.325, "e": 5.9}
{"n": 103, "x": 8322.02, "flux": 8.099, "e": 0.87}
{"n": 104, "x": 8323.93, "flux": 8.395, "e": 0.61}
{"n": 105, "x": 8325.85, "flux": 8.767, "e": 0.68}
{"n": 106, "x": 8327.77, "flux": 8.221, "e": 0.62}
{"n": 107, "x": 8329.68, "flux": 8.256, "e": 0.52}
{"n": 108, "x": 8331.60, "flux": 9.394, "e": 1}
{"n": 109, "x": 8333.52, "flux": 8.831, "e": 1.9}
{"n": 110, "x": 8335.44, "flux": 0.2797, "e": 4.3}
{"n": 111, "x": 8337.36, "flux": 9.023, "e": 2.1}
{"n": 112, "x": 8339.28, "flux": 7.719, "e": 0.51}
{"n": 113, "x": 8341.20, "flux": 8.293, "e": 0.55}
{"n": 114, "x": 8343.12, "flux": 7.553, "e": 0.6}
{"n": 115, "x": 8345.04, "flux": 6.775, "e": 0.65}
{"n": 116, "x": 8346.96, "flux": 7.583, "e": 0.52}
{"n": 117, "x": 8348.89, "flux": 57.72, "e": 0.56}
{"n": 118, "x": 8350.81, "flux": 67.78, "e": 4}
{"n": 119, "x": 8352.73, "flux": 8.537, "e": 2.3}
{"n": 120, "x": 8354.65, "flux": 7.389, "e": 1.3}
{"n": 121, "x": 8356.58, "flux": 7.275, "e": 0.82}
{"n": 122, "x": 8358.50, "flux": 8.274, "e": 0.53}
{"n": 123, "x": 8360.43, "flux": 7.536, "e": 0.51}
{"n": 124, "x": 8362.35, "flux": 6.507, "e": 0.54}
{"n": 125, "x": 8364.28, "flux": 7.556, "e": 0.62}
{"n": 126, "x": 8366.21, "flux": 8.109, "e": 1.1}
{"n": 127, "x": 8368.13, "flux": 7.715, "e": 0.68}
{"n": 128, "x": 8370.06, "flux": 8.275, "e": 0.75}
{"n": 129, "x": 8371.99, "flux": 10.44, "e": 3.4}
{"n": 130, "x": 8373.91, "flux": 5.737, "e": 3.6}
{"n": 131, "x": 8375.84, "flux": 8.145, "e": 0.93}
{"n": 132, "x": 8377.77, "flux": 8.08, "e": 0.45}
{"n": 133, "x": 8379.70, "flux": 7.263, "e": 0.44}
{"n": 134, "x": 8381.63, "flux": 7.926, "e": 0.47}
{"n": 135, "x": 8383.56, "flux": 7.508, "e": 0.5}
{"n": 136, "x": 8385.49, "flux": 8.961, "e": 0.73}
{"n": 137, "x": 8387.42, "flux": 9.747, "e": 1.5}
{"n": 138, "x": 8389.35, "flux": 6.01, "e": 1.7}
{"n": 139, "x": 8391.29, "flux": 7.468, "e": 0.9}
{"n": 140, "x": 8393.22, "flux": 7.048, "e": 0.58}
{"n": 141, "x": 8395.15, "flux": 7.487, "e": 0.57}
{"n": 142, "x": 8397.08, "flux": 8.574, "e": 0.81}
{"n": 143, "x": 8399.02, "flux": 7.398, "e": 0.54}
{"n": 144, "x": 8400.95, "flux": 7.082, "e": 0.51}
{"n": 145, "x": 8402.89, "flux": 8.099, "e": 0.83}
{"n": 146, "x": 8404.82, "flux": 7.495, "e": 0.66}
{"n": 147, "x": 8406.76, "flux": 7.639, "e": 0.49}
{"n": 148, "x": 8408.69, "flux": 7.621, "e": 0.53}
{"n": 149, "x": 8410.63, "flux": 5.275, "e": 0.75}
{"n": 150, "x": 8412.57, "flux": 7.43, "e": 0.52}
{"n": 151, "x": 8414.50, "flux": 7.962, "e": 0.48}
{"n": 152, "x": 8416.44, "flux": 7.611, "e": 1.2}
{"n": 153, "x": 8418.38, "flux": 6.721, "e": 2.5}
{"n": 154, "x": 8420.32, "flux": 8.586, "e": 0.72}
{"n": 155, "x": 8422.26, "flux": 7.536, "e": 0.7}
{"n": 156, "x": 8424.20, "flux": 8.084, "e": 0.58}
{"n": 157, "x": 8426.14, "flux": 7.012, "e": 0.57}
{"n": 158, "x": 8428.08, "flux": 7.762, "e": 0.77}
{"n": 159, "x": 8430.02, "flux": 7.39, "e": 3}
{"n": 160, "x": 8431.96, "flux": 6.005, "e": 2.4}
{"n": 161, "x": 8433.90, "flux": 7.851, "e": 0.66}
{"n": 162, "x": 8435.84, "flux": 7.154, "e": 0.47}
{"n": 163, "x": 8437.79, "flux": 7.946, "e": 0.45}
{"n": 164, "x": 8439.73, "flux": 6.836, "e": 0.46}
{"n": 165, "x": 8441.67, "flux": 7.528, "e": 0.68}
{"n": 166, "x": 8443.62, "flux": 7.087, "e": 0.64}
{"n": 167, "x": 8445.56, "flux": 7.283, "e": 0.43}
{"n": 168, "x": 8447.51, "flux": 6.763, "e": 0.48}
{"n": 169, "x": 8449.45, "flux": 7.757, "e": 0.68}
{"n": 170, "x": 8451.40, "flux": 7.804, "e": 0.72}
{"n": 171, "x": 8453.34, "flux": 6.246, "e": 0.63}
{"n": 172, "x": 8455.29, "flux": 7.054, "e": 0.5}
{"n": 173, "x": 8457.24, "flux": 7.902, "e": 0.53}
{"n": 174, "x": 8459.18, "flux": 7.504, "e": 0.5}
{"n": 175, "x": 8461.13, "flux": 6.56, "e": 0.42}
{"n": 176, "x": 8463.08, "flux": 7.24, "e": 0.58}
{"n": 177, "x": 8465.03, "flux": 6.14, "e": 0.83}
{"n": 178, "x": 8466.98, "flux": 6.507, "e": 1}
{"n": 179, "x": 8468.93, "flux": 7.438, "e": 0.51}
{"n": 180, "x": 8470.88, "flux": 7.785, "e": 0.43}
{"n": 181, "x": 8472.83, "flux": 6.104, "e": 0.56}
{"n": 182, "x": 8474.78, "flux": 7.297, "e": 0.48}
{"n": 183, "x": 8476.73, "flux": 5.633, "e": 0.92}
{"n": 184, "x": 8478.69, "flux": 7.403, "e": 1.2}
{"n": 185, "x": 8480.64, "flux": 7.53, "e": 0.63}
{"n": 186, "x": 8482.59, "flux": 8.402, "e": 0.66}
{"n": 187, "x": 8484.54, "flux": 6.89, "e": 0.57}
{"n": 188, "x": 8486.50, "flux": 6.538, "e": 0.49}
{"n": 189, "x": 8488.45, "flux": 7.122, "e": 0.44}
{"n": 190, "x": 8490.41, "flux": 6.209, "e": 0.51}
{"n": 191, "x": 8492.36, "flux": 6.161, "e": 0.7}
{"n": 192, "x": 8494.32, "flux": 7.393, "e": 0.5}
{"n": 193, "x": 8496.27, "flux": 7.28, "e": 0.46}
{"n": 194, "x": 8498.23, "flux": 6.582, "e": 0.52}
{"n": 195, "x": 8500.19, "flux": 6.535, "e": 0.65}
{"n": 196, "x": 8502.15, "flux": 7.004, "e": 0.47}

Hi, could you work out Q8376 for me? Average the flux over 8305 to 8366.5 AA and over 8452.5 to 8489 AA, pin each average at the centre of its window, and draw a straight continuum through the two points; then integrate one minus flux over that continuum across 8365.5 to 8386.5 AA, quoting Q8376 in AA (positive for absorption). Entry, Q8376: 3.9 AA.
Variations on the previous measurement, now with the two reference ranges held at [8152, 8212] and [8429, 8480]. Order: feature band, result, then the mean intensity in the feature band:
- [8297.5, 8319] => 0.1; 7.47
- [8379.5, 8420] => -1.8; 7.56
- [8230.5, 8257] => -2.8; 8.51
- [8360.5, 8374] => -1.0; 7.88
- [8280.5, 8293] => -0.4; 7.83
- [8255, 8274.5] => 1.1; 7.19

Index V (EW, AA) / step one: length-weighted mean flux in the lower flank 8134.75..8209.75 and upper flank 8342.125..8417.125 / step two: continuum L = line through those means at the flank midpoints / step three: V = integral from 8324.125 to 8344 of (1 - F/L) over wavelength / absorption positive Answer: 4.5 AA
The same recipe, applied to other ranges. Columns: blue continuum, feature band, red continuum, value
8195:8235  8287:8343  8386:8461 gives 2.1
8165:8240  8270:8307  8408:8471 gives 1.0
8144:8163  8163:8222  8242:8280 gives 0.8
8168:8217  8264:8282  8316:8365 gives 3.6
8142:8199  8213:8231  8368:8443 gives -2.0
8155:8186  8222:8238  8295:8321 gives -2.6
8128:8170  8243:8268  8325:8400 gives 4.8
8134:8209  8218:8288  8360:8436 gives -3.3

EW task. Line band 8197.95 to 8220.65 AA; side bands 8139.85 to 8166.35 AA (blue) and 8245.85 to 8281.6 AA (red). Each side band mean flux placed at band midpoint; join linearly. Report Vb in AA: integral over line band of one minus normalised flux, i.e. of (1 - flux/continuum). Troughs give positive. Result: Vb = 0.2 AA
